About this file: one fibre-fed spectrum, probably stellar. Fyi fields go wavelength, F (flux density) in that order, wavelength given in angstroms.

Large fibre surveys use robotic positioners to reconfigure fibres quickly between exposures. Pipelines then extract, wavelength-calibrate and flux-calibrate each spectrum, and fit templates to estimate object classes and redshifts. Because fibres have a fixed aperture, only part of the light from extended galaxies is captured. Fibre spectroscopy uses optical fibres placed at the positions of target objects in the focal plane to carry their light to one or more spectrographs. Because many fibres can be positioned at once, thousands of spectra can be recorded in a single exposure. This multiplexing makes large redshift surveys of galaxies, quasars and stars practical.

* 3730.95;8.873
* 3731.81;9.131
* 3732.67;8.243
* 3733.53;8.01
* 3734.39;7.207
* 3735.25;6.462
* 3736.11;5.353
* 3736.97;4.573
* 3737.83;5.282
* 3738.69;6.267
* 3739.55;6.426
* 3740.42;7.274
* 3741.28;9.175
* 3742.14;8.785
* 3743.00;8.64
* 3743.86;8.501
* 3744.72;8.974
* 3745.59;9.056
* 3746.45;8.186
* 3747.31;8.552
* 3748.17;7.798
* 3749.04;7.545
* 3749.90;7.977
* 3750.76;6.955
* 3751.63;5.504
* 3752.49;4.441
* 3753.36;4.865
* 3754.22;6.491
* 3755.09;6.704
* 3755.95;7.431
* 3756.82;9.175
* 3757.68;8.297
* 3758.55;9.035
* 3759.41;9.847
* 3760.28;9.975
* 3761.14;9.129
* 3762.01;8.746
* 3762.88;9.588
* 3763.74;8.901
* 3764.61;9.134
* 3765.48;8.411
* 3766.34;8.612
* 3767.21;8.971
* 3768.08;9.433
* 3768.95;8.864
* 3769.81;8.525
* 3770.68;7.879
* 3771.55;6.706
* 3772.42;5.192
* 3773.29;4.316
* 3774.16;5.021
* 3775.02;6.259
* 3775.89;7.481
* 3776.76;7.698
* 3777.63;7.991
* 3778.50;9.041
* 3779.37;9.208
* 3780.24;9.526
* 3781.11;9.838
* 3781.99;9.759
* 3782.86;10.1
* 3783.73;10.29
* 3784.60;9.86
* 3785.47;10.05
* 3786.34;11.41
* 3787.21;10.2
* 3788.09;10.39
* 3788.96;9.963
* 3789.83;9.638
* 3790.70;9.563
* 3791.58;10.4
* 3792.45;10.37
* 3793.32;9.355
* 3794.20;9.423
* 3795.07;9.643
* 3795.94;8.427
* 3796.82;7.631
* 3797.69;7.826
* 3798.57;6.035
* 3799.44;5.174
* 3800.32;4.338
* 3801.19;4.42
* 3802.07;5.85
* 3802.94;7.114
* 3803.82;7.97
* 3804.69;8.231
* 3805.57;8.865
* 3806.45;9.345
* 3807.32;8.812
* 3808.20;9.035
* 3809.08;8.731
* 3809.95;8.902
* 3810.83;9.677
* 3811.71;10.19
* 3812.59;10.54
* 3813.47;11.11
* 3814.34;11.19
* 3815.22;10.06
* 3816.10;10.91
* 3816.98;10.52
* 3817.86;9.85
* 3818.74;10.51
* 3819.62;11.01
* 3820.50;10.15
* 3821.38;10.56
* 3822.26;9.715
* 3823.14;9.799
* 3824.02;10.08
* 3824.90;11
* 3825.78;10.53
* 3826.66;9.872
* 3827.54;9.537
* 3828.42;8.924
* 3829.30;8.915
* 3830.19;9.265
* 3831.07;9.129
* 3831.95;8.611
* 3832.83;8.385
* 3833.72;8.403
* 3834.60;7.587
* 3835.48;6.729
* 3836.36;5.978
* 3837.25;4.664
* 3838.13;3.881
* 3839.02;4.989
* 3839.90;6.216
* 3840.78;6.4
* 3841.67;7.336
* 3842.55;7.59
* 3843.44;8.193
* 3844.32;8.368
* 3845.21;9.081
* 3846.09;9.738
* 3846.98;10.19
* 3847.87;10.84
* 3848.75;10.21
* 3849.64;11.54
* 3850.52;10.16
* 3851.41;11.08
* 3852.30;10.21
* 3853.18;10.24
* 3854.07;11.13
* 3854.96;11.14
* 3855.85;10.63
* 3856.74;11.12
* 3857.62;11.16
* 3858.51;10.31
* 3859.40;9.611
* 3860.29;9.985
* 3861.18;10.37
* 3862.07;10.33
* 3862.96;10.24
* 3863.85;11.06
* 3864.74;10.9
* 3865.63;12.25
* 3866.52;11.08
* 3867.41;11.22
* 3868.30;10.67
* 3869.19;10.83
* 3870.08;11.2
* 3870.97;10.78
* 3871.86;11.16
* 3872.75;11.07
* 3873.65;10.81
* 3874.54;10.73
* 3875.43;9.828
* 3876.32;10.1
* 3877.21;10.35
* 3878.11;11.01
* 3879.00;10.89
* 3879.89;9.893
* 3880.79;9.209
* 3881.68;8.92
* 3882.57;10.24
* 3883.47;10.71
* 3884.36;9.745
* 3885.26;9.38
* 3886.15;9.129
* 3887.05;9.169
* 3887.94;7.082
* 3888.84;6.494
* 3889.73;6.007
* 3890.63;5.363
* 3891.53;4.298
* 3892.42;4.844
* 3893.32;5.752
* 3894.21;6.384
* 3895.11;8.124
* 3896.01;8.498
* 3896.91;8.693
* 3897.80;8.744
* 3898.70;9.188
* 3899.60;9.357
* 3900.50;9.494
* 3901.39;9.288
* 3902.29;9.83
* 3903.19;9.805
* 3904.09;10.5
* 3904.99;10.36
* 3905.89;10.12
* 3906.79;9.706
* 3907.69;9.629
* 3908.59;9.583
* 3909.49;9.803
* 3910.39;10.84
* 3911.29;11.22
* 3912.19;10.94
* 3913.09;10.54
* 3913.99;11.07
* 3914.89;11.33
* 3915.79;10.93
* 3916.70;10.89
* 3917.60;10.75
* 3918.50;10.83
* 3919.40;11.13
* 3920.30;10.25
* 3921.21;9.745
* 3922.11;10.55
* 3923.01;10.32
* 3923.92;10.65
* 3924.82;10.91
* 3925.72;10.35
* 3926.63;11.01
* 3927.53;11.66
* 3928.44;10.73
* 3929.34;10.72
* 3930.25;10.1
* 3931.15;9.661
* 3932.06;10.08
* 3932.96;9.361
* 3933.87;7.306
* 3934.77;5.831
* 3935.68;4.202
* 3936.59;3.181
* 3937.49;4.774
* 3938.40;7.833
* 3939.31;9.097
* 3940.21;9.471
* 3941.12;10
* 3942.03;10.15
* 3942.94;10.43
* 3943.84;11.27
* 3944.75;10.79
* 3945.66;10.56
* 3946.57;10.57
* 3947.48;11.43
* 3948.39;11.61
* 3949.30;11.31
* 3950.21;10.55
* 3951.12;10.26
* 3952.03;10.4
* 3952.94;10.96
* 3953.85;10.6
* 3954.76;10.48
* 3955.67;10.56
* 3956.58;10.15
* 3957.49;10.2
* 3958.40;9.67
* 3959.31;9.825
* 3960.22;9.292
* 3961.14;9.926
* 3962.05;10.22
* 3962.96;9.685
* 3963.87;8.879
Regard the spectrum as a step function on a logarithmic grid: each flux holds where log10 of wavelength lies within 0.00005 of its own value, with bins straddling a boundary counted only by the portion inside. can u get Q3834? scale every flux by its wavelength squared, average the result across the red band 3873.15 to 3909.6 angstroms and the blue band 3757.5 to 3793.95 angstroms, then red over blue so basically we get 1.07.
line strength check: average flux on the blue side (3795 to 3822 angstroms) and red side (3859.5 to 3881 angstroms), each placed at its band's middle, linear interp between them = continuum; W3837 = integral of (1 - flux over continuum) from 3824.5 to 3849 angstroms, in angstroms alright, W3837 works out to 3.6 angstroms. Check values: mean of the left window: 8.79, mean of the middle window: 8.21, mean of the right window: 10.7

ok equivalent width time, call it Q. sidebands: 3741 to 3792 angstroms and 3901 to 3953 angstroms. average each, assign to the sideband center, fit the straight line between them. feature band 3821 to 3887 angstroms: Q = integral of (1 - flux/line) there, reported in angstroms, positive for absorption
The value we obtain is -2.62 angstroms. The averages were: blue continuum 8.44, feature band 9.64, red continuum 9.94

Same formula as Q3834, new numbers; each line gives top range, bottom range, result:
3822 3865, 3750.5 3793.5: 1.12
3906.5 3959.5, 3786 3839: 1.20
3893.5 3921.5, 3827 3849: 1.29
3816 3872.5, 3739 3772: 1.24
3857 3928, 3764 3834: 1.16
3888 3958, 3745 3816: 1.21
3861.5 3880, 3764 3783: 1.41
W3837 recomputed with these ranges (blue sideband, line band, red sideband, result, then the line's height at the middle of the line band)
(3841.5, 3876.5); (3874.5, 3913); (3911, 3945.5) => 3.9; 10.1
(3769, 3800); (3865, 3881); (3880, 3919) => -3.1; 9.01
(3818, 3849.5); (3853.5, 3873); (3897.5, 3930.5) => -3.2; 9.29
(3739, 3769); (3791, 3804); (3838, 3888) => 1.8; 8.85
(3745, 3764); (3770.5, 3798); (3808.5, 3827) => 0.8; 9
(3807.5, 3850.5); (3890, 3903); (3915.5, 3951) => 2.5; 9.52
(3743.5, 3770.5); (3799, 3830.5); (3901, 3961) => -1.5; 8.77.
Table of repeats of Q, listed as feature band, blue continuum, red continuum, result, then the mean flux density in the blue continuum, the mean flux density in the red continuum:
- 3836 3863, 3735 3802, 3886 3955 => -1.0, 8.08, 9.41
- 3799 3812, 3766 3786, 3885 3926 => 1.2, 8.3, 9.3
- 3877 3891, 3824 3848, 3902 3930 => 0.9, 8.16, 10.5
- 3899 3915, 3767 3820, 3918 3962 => -1.0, 8.76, 9.81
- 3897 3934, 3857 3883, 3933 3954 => -1.9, 10.6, 9.23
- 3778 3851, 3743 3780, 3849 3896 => -1.8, 7.89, 9.71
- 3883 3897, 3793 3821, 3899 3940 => 3.0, 8.78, 9.69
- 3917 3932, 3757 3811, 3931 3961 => -2.0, 8.52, 9.45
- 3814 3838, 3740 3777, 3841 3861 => 0.3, 7.86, 9.96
